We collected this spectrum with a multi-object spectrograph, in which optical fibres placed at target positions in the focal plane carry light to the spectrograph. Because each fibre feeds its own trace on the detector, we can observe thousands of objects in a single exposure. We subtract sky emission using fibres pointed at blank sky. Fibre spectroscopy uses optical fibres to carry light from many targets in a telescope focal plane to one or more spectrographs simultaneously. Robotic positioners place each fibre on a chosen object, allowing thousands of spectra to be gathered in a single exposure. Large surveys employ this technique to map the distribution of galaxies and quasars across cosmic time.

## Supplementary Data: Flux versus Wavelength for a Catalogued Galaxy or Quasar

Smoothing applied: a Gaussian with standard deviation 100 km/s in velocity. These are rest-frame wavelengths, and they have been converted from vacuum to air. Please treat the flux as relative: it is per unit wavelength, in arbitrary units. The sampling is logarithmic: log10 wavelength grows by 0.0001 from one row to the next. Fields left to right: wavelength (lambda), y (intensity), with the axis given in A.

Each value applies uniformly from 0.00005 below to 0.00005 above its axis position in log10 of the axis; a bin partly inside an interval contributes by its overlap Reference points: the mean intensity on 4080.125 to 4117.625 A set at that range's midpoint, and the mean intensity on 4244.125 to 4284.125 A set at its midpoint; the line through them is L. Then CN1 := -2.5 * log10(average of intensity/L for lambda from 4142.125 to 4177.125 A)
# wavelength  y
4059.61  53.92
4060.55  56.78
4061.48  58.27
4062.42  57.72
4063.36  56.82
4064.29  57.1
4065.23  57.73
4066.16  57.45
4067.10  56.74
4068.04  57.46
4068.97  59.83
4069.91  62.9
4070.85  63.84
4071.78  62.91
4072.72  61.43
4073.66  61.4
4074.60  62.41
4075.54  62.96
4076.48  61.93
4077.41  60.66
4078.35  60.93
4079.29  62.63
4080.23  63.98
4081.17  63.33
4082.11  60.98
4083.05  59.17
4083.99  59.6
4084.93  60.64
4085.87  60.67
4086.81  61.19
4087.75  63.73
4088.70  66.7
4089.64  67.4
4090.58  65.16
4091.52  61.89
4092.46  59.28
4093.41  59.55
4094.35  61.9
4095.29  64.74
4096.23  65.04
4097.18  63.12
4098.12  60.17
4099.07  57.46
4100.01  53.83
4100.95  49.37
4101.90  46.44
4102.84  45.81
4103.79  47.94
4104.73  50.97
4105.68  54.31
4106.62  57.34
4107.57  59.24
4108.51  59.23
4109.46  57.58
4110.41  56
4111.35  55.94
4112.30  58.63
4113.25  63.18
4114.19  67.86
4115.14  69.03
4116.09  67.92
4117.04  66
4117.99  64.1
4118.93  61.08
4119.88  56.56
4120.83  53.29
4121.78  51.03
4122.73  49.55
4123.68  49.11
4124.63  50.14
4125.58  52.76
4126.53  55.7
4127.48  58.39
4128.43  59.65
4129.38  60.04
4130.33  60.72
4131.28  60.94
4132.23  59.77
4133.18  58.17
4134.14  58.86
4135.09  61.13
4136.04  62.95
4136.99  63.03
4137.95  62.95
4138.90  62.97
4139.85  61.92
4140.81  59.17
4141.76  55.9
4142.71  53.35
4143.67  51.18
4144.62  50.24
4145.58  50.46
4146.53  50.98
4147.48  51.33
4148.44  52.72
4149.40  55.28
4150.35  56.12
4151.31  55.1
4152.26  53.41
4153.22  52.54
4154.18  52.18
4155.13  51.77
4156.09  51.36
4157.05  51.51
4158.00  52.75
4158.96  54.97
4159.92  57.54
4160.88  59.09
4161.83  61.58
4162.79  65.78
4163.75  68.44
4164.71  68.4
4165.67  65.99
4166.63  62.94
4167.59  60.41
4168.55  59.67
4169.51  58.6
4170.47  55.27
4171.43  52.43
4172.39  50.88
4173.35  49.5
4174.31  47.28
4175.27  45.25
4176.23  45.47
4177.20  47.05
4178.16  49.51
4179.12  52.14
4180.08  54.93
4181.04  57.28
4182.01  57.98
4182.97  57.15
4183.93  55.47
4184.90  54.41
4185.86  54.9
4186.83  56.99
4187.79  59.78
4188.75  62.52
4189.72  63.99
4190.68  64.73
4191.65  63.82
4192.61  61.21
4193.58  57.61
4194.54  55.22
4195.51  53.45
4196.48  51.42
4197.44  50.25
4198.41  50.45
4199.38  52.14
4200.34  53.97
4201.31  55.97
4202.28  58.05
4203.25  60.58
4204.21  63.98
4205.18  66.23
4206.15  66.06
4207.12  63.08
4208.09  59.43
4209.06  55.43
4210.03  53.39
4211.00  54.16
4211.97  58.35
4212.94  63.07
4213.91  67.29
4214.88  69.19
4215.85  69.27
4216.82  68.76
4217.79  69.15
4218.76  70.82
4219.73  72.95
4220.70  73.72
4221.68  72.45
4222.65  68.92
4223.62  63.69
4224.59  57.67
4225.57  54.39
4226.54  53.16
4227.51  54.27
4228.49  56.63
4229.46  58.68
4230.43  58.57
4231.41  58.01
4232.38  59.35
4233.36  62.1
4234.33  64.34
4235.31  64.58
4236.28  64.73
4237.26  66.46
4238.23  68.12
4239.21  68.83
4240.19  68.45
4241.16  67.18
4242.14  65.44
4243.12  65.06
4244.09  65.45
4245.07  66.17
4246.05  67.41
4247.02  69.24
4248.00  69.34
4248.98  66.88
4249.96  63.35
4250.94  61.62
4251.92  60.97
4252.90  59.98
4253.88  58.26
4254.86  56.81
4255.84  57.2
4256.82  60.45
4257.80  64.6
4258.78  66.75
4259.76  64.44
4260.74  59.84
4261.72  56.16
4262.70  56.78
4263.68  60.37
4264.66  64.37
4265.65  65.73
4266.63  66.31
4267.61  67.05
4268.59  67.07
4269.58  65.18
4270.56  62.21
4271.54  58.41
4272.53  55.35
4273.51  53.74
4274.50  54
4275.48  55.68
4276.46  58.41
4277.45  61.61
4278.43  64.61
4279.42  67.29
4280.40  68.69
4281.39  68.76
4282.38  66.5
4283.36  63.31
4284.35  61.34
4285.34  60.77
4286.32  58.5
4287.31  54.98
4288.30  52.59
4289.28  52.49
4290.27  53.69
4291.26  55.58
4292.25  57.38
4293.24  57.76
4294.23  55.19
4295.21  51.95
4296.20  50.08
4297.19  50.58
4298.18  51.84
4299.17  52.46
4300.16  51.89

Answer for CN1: 0.11 mag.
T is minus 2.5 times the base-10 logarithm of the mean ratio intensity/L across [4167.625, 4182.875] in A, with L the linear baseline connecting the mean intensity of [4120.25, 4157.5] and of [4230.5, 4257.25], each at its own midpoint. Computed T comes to 0.11 mag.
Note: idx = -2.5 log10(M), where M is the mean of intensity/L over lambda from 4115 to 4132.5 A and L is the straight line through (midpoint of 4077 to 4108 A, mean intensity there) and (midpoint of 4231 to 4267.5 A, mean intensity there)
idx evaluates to 0.04 mag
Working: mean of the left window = 59.2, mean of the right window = 63.6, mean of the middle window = 58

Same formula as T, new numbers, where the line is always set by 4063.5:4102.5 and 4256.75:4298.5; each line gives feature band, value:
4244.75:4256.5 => -0.055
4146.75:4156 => 0.135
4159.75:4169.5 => -0.048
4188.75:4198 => 0.036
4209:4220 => -0.079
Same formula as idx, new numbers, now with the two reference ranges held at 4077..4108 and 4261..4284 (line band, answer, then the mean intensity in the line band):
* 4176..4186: 0.14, 53.4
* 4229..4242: -0.04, 63.9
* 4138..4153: 0.10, 54.9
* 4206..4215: 0.01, 60.4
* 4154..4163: 0.08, 55.7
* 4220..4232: 0.00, 61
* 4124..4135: 0.04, 57.7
